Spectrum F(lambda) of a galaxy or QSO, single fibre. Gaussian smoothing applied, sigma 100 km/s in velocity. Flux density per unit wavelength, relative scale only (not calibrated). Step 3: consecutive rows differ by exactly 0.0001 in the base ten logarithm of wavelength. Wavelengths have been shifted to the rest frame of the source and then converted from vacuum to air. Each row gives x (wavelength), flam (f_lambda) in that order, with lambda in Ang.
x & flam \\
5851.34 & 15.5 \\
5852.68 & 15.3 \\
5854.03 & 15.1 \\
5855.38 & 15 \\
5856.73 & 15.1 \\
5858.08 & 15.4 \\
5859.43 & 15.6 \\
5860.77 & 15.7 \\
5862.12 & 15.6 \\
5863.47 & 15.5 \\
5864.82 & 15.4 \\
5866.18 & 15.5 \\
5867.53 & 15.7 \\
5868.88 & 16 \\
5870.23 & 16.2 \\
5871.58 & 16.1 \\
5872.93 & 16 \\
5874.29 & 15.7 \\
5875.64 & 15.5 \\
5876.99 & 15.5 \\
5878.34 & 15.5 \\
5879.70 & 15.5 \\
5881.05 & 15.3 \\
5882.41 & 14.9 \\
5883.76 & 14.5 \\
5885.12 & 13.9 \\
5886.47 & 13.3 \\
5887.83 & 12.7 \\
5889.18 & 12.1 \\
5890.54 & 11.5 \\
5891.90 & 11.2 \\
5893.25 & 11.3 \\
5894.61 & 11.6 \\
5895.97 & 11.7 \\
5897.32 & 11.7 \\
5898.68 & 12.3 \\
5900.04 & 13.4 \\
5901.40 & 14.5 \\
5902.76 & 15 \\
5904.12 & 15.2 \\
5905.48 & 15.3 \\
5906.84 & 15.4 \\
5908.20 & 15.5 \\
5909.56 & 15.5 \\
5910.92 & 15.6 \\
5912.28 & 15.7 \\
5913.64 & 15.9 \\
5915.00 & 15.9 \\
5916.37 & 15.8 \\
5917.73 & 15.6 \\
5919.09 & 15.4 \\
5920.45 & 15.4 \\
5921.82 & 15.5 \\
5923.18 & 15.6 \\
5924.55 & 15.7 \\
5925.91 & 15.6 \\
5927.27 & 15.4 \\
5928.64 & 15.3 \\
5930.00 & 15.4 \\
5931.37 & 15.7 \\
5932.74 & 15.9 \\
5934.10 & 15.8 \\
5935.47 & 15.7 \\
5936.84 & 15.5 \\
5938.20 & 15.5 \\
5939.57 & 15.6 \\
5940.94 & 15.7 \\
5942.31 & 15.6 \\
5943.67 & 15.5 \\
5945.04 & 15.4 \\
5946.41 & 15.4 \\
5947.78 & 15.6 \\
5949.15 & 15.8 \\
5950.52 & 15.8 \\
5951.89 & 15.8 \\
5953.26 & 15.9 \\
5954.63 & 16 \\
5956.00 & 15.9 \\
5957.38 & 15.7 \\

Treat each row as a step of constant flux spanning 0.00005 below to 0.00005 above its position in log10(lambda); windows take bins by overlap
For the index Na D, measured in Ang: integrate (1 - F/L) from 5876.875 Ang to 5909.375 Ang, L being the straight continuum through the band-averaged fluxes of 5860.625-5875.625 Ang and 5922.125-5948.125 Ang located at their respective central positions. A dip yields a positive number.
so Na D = 4.1 Ang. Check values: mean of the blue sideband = 15.7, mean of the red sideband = 15.6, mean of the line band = 13.7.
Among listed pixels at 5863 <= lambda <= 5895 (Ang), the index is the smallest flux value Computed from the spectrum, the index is 11.2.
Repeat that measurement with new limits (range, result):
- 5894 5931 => 11.6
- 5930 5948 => 15.4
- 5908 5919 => 15.5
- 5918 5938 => 15.3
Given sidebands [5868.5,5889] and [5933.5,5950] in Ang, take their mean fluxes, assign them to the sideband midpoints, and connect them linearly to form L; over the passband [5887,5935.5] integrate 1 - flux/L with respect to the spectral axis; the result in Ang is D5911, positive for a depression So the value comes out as 2.6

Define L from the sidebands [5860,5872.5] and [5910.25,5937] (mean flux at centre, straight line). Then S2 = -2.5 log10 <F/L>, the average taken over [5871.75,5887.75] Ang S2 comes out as 0.052 mag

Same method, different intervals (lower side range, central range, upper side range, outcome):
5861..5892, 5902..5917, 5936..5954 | -0.02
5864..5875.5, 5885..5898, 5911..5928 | 0.29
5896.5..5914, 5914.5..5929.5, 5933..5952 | -0.03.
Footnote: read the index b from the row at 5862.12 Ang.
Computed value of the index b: 15.6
